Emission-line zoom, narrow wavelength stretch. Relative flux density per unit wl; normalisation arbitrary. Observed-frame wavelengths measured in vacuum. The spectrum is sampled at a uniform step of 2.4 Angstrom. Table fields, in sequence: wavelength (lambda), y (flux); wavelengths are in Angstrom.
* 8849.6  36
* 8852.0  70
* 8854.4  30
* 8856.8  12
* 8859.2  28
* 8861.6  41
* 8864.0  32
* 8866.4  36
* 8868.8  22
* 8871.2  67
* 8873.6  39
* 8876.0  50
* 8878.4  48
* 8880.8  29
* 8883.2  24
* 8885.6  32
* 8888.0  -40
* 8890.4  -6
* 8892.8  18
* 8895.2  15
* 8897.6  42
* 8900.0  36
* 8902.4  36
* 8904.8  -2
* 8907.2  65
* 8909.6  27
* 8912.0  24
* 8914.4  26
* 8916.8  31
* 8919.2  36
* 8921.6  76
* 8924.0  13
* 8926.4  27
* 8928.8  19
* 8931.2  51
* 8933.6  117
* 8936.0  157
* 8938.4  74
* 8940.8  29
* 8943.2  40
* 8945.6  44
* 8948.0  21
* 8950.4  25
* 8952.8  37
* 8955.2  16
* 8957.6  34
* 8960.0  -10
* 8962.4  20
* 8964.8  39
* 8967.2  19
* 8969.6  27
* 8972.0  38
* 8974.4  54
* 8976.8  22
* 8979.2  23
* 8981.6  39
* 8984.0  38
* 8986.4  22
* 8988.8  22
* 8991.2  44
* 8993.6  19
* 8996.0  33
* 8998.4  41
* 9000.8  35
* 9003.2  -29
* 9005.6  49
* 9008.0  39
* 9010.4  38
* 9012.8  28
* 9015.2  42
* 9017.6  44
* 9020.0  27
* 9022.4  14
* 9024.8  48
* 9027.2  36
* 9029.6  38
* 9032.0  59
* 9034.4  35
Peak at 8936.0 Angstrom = Hbeta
